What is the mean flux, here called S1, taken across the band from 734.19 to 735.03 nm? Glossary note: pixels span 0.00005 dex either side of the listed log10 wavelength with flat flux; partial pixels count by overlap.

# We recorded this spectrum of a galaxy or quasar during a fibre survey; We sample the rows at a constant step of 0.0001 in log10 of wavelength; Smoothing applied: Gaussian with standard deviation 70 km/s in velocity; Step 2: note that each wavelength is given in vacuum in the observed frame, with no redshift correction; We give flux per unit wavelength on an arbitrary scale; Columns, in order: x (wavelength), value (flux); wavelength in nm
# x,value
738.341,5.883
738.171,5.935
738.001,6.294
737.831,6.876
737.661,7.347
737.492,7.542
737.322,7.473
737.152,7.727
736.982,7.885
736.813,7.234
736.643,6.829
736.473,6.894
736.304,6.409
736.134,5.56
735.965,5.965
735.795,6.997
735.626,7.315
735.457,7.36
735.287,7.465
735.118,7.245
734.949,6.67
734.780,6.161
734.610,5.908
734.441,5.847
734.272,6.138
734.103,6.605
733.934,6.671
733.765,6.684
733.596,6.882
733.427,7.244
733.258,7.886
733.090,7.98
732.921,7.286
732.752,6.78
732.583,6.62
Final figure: 6.14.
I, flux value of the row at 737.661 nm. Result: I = 7.347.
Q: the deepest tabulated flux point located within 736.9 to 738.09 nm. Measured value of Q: 6.294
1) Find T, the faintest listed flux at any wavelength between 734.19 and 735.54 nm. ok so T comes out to 5.847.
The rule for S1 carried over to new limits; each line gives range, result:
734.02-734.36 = 6.37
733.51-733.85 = 6.78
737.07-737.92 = 7.39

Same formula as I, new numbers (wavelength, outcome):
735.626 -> 7.315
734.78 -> 6.161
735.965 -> 5.965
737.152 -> 7.727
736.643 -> 6.829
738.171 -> 5.935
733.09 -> 7.98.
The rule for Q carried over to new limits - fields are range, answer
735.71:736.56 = 5.56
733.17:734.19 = 6.605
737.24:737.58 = 7.473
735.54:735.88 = 6.997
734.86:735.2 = 6.67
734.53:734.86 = 5.908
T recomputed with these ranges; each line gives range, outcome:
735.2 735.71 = 7.315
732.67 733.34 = 6.78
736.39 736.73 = 6.829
